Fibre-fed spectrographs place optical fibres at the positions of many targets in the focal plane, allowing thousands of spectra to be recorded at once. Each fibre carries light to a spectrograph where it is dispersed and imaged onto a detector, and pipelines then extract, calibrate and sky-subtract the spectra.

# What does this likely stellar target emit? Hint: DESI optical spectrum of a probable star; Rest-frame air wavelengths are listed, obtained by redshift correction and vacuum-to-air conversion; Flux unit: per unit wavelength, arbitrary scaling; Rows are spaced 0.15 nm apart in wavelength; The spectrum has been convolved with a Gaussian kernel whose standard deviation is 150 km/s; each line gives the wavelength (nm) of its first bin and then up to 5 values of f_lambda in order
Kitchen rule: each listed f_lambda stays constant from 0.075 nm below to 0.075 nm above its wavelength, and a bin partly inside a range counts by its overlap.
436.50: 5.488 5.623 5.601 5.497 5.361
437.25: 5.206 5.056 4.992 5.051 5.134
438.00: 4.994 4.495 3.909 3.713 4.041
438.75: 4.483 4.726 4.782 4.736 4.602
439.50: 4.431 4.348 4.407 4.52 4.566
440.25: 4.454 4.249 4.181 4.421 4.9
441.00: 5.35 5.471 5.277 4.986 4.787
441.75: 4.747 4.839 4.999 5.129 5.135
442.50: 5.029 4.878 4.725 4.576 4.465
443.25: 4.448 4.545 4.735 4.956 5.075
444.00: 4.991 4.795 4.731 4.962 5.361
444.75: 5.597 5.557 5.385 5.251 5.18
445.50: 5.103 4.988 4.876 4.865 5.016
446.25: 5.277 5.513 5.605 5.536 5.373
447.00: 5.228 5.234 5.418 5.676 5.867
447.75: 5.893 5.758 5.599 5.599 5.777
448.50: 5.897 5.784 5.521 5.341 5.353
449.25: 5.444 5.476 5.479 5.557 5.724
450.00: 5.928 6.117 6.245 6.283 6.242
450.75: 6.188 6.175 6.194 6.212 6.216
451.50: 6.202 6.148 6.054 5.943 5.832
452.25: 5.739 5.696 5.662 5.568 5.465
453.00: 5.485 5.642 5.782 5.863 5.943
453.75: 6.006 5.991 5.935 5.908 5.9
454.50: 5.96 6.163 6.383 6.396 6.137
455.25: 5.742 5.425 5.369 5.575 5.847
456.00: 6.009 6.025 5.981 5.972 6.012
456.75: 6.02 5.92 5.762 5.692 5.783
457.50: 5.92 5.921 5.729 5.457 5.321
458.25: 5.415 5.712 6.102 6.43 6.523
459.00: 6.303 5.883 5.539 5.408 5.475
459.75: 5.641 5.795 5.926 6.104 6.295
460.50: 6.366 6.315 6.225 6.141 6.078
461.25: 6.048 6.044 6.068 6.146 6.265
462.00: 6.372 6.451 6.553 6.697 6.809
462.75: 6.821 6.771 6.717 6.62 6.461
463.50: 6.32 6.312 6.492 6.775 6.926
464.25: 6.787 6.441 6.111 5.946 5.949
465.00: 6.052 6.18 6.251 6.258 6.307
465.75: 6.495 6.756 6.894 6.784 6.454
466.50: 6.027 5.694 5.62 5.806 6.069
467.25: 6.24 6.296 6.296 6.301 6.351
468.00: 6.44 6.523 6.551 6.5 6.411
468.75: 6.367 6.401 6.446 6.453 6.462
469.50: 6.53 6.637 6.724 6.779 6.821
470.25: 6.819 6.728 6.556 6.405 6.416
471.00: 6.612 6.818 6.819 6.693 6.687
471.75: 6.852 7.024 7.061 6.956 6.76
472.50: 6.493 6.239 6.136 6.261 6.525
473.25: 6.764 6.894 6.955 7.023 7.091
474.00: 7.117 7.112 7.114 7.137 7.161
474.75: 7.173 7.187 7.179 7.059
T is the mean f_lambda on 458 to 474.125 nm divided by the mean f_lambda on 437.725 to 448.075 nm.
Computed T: 1.29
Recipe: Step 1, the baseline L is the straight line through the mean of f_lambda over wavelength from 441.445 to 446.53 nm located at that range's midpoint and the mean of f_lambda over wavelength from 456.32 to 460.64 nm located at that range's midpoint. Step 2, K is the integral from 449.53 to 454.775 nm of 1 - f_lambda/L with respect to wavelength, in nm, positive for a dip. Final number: -0.43 nm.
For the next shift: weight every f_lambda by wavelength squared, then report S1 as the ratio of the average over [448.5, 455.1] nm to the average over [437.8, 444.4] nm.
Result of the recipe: 1.3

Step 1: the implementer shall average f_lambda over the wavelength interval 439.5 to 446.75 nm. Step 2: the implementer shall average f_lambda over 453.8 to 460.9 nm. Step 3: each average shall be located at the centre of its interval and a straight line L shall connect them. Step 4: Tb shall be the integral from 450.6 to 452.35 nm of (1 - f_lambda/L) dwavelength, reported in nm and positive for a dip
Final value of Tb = -0.18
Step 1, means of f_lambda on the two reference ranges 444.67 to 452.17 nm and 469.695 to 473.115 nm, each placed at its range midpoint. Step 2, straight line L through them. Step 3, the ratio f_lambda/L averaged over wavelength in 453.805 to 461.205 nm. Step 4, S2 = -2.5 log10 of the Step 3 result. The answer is 0.02 mag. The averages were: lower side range 5.65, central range 5.92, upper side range 6.66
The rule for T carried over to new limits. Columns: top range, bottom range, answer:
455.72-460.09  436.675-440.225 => 1.23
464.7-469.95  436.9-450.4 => 1.25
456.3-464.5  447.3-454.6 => 1.05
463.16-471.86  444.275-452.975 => 1.15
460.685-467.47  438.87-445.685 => 1.31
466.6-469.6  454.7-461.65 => 1.06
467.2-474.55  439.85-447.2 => 1.34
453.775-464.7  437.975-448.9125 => 1.22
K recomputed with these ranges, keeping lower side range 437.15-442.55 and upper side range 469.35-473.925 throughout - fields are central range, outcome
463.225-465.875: -0.05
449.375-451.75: -0.28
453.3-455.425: -0.14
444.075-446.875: -0.07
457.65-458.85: 0.01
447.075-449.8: -0.17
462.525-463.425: -0.08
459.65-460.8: -0.01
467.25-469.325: 0.03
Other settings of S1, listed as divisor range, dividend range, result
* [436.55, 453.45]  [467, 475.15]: 1.42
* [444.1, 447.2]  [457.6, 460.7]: 1.20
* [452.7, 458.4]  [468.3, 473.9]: 1.22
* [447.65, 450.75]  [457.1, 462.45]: 1.09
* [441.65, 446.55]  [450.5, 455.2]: 1.24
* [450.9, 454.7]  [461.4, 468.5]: 1.14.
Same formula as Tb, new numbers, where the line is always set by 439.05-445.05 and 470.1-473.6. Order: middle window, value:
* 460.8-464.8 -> -0.20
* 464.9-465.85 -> 0.00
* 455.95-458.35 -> -0.02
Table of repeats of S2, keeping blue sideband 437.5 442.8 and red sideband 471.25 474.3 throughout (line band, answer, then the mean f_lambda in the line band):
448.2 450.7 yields -0.09 mag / 5.76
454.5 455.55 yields -0.06 mag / 5.99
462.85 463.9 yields -0.06 mag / 6.53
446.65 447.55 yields -0.06 mag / 5.42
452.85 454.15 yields -0.05 mag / 5.81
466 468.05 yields 0.03 mag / 6.22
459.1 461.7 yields 0.00 mag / 5.97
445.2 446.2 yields 0.01 mag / 5.03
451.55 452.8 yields -0.07 mag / 5.83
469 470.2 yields -0.01 mag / 6.61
